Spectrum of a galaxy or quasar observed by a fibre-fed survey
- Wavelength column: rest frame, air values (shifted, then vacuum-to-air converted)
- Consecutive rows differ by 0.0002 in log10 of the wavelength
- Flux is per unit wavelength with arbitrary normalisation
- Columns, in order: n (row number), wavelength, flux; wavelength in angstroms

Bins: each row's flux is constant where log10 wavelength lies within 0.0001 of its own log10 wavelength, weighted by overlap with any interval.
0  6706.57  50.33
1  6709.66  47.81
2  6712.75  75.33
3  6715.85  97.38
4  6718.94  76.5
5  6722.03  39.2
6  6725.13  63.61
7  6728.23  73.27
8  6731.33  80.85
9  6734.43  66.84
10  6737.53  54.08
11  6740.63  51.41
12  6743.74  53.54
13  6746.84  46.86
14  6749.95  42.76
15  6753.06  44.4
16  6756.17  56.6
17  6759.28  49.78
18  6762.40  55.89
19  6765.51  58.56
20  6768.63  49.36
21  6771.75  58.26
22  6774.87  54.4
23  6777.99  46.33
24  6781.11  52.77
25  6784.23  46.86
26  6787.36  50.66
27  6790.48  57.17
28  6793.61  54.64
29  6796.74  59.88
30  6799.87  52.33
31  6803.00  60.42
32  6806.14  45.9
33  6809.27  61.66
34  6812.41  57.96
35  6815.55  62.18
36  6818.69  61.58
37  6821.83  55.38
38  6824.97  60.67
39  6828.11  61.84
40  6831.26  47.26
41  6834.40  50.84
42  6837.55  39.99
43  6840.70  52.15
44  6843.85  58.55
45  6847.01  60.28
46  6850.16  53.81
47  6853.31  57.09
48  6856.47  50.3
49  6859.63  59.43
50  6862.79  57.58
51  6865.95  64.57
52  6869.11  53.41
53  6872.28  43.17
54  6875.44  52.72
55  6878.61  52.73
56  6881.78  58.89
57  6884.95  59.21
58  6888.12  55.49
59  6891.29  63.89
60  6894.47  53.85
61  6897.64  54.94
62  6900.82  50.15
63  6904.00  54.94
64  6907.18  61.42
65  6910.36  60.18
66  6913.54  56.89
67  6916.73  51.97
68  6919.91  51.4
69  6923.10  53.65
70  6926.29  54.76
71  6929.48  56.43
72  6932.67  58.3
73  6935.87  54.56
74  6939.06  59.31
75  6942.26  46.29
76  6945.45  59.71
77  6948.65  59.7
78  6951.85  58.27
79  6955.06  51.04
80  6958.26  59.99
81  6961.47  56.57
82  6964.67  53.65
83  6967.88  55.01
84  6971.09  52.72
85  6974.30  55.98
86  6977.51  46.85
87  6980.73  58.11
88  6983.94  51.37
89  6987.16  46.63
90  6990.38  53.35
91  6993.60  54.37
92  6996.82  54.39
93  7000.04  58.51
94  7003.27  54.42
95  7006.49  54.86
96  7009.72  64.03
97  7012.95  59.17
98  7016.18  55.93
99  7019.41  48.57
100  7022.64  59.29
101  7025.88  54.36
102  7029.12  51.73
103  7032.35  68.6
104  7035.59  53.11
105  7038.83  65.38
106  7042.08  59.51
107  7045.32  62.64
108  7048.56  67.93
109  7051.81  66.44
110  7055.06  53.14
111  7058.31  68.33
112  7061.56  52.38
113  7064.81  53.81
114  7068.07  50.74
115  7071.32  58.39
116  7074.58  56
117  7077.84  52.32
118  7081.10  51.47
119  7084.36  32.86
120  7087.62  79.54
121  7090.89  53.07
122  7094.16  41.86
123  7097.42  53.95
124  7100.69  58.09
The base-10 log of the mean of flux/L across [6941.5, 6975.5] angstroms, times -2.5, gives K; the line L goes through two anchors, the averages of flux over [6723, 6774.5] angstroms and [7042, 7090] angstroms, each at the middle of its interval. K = 0.030 mag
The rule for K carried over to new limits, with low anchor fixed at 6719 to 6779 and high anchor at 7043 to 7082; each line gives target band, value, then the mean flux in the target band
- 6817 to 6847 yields 0.03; 54.6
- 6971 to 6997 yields 0.10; 52.5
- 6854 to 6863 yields 0.02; 55.6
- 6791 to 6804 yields -0.01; 56.7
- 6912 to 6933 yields 0.05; 54.6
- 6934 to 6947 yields 0.04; 55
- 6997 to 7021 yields 0.02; 56.4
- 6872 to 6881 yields 0.11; 51.3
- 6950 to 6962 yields 0.01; 56.5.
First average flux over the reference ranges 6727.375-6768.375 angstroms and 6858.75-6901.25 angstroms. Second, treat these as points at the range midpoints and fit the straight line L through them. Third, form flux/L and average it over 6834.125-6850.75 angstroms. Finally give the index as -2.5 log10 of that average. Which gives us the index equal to 0.06 mag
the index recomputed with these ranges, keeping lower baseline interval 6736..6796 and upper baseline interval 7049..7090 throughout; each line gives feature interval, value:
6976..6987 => 0.08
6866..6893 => -0.04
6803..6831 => -0.10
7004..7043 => -0.04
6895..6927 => -0.02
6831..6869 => -0.03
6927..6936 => -0.04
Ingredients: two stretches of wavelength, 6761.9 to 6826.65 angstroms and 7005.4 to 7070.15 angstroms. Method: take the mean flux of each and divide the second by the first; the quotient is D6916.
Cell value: 1.1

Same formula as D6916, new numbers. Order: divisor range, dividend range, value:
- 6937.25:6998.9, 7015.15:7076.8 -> 1.07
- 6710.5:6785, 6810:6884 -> 0.95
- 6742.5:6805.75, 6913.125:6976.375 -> 1.05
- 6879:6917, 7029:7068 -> 1.06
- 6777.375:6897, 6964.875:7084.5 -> 1.02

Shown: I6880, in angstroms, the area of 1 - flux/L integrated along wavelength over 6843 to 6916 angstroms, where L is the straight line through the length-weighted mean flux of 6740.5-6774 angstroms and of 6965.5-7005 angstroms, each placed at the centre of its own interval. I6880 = -4.9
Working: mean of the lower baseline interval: 51.6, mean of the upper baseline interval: 53.5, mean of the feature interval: 56.2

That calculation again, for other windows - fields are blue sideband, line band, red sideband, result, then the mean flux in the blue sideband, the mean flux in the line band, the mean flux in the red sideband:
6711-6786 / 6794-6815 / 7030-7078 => 0.6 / 58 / 56.5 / 59.3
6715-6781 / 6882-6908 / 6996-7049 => 0.5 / 57.5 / 56.7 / 58.2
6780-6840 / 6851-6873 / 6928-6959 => -0.1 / 54.7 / 55.5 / 56.3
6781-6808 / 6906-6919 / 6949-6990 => -0.8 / 53.5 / 57.2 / 54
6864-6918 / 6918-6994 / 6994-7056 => 3.5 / 55.8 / 54.5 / 58.5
